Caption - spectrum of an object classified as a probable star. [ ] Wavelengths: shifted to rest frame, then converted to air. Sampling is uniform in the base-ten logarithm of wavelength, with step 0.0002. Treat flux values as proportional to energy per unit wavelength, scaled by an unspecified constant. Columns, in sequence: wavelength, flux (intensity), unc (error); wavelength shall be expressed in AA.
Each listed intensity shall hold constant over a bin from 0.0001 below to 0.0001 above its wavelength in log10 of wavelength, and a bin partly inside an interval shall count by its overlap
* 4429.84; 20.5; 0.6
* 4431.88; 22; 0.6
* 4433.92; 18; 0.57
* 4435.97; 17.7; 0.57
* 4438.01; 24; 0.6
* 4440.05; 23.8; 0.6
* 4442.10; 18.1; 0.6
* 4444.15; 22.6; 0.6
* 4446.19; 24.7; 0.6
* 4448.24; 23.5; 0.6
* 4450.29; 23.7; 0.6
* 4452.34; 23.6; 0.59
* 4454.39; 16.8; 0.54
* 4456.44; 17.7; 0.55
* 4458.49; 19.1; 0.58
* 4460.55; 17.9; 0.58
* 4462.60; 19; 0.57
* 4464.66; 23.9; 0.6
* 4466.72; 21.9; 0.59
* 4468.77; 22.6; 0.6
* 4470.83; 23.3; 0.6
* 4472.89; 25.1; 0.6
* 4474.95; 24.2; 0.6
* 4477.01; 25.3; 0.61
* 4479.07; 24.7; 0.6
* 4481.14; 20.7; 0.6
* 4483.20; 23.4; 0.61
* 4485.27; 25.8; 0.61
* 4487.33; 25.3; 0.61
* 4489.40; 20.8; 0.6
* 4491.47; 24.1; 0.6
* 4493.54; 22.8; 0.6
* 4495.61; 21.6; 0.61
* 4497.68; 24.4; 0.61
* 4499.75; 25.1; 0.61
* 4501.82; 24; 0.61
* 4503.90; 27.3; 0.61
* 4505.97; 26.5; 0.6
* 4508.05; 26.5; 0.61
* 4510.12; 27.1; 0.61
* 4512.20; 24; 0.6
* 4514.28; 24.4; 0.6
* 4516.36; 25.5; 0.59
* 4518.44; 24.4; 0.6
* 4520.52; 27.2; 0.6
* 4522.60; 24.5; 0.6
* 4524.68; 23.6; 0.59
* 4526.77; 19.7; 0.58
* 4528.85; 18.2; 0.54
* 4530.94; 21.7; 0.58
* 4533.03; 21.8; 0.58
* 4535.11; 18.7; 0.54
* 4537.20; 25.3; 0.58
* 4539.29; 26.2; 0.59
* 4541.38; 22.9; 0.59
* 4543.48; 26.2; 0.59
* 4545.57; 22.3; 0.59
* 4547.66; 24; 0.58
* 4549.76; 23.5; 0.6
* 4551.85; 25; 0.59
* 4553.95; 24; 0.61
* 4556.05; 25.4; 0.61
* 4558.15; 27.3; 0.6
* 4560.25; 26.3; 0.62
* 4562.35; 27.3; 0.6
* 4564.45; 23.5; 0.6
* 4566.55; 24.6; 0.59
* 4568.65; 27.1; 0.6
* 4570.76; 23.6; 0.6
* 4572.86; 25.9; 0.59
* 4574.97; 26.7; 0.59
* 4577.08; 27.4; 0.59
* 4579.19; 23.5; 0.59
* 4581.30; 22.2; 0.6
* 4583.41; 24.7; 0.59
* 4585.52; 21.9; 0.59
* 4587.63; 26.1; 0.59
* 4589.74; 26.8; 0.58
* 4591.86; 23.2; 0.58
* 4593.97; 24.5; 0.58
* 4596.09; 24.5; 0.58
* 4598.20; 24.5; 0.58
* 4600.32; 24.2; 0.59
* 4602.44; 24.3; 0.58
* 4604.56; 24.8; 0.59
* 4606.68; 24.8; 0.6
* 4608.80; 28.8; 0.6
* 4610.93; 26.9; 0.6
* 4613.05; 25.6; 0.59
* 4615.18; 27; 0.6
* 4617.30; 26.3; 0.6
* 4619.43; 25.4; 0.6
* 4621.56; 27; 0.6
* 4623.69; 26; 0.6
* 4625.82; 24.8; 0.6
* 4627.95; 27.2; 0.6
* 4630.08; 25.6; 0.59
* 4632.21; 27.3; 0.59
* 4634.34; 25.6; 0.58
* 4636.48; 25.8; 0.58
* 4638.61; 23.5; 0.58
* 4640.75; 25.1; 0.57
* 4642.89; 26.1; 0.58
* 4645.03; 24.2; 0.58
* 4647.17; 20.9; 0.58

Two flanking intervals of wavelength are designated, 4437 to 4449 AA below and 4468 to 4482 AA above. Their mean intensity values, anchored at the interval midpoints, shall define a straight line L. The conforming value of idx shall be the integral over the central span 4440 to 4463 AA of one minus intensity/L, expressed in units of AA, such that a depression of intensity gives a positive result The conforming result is 2.2 AA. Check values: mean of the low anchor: 22.8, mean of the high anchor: 23.7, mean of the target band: 20.8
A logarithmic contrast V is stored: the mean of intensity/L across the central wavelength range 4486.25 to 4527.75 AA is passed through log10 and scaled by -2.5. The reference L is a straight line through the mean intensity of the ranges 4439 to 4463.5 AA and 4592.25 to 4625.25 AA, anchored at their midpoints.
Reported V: -0.09 mag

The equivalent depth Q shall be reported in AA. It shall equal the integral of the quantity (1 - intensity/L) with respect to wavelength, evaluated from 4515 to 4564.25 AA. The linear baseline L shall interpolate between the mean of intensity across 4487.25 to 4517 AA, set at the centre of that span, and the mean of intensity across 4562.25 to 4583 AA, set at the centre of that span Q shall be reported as 1.8 AA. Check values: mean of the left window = 24.6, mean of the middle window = 24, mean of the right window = 25.1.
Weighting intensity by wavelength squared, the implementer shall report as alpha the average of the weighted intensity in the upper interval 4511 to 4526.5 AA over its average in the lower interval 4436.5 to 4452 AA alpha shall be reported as 1.11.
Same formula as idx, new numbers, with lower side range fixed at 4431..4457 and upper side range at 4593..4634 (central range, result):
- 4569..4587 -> 0.14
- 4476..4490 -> -0.92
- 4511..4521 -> -0.78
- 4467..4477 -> -0.80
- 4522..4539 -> 1.27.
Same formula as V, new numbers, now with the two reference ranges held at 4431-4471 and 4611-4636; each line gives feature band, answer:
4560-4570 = -0.051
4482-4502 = -0.064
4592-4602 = 0.048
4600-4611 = 0.003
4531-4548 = 0.020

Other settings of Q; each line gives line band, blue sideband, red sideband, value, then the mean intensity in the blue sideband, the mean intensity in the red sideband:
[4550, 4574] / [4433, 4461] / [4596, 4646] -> -1.36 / 20.9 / 25.7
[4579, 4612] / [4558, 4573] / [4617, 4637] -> 1.38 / 25.6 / 26.1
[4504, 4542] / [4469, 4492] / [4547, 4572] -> 1.00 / 23.8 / 25.2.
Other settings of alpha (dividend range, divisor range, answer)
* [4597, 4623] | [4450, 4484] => 1.25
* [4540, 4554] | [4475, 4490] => 1.04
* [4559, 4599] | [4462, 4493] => 1.12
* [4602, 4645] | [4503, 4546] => 1.13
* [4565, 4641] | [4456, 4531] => 1.14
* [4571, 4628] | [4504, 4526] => 1.04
